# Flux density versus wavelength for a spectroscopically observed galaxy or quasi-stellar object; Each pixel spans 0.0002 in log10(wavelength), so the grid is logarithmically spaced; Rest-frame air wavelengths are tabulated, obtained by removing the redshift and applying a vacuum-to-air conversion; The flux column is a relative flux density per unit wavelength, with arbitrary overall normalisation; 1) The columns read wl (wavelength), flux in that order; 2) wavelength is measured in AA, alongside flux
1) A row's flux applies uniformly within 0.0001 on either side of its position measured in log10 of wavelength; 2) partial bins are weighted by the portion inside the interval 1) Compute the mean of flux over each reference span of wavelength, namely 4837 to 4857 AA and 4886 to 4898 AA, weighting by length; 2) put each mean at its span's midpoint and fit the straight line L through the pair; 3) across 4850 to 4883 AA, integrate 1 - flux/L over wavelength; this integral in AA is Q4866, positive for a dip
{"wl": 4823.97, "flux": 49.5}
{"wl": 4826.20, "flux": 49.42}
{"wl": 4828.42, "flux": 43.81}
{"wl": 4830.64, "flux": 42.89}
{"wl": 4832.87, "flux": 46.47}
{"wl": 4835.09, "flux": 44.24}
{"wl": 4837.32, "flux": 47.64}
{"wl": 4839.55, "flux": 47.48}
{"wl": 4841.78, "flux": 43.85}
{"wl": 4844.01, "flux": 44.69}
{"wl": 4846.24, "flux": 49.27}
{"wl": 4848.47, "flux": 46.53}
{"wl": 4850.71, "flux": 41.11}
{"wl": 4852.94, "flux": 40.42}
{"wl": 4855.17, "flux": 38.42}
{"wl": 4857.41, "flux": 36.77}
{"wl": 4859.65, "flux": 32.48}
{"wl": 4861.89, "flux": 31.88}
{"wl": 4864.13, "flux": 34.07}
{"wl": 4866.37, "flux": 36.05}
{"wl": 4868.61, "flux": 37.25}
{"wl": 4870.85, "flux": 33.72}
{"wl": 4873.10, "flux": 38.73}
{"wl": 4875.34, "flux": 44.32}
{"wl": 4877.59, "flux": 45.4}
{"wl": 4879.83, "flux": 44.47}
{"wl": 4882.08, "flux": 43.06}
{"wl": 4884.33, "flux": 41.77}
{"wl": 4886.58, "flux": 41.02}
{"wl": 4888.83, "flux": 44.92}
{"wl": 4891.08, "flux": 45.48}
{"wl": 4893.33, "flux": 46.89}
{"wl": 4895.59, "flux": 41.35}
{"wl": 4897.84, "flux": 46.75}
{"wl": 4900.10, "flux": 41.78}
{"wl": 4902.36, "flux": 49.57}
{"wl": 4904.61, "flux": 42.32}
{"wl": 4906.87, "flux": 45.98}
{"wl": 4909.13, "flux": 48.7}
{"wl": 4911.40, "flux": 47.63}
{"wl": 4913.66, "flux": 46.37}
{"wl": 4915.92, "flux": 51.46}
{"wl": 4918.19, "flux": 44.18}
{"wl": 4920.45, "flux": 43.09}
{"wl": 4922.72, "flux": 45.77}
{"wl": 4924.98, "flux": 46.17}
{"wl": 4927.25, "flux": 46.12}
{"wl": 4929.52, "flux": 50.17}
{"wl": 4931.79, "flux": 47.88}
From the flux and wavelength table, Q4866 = 4.2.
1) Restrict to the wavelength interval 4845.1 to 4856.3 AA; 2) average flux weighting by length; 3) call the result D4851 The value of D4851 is 43.2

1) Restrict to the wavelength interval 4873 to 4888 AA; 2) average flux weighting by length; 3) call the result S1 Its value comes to 43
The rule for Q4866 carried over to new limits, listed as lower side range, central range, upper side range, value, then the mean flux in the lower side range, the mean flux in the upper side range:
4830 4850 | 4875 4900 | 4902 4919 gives 1.4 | 45.9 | 47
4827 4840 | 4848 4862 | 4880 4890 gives 1.9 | 45.4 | 42.9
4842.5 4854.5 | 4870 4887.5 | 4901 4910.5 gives 1.4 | 44.2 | 46.5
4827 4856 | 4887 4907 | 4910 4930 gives 0.5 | 44.5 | 46.7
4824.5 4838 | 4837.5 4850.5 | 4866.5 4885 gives -0.5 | 45.8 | 40.8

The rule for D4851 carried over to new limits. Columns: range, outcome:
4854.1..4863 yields 34.8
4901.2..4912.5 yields 46.8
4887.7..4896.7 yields 44.7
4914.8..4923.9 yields 46.1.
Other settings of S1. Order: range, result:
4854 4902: 40.5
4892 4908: 45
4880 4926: 45.2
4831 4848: 46.1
